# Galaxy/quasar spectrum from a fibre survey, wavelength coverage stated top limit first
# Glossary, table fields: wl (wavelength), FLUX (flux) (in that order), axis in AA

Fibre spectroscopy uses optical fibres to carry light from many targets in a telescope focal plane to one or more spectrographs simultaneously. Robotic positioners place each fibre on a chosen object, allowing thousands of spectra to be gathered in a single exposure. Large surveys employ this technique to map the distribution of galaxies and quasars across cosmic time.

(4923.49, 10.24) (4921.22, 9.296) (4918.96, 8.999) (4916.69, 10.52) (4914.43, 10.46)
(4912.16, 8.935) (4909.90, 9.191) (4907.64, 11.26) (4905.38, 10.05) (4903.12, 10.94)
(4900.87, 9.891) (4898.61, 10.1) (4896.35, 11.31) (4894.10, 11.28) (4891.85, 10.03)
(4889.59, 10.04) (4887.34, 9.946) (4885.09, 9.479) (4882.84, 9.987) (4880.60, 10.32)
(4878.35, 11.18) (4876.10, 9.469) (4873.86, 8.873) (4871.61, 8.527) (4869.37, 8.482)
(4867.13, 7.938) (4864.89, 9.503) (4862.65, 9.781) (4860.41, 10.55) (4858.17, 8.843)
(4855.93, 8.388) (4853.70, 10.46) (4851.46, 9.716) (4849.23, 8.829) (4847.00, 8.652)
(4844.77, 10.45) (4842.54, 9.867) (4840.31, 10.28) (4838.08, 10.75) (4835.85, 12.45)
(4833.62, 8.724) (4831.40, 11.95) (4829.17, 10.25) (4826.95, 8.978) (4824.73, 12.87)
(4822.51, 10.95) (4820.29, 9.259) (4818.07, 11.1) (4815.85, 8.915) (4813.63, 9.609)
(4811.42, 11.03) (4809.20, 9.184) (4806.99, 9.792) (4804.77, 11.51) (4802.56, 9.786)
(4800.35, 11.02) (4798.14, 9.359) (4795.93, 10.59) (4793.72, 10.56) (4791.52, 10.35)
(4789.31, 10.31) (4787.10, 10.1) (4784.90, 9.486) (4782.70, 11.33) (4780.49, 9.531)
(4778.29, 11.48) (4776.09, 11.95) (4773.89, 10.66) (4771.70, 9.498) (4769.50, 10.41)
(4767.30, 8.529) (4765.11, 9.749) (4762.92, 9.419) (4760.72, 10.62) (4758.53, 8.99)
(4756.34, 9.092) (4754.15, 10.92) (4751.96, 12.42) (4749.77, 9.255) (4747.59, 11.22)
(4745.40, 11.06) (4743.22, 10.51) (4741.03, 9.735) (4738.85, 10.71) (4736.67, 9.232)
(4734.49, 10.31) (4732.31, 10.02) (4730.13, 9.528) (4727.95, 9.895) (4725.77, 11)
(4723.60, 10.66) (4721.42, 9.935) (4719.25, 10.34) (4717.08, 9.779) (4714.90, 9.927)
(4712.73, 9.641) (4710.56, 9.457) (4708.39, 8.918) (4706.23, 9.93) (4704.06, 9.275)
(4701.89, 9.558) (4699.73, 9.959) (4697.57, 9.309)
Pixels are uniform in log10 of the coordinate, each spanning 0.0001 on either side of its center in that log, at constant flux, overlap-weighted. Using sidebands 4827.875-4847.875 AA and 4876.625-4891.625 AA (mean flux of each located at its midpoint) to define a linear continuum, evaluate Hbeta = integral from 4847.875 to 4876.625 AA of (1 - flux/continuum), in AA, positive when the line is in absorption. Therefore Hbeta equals 3.0 AA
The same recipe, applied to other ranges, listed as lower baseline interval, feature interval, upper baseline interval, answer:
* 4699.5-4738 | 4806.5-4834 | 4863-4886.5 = -2.0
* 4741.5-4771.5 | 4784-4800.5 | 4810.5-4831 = 0.1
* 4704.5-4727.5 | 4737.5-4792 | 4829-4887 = -2.3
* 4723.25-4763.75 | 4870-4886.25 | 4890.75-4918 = 1.0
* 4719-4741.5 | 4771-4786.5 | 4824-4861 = -0.7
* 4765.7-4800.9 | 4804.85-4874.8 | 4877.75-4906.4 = 3.1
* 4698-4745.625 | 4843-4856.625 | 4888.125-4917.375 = 1.0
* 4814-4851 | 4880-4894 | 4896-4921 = 0.1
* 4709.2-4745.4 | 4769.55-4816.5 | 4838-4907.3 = -1.7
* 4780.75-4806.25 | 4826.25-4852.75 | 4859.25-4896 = -0.2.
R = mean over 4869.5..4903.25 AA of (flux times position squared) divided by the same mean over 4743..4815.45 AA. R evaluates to 1.0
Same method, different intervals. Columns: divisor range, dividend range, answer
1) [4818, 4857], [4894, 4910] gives 1.06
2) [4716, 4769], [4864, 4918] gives 1.04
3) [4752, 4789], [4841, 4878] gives 0.95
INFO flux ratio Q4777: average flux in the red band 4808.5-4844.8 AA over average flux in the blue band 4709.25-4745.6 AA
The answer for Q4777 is 1.03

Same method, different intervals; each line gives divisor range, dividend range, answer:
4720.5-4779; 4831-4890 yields 0.95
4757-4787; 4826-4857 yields 0.99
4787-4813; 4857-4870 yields 0.89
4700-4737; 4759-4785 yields 1.04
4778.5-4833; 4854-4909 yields 0.95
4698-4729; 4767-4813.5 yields 1.05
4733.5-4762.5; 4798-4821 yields 0.98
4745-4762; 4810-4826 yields 1.01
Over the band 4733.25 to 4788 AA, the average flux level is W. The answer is 10.3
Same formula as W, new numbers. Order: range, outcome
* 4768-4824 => 10.3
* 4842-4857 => 9.47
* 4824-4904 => 9.96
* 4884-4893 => 9.88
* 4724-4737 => 10.1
